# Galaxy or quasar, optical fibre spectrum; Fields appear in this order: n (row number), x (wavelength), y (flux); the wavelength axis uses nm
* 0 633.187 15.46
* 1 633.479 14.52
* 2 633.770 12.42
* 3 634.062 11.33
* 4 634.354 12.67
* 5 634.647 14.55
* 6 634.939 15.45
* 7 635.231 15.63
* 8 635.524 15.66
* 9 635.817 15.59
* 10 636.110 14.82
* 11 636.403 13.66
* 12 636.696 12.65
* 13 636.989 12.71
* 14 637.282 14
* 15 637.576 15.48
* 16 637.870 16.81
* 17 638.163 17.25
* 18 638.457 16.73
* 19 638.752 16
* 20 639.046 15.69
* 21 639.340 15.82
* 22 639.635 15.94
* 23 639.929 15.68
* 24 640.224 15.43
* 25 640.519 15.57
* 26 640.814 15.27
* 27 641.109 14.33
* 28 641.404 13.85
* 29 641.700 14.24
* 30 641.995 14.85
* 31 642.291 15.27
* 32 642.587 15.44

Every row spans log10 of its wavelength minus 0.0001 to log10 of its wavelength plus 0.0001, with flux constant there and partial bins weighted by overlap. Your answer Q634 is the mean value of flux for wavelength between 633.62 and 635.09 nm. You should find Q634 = 13.3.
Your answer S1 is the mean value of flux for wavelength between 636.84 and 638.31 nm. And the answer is 15.3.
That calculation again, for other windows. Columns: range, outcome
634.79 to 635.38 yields 15.5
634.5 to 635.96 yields 15.4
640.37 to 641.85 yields 14.7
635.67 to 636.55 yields 14.7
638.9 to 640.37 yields 15.7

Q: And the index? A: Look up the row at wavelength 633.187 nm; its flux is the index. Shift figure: 15.46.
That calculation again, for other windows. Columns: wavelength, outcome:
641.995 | 14.85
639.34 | 15.82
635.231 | 15.63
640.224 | 15.43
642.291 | 15.27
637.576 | 15.48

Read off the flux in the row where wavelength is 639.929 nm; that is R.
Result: 15.68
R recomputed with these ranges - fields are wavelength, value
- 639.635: 15.94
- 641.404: 13.85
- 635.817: 15.59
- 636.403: 13.66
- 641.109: 14.33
